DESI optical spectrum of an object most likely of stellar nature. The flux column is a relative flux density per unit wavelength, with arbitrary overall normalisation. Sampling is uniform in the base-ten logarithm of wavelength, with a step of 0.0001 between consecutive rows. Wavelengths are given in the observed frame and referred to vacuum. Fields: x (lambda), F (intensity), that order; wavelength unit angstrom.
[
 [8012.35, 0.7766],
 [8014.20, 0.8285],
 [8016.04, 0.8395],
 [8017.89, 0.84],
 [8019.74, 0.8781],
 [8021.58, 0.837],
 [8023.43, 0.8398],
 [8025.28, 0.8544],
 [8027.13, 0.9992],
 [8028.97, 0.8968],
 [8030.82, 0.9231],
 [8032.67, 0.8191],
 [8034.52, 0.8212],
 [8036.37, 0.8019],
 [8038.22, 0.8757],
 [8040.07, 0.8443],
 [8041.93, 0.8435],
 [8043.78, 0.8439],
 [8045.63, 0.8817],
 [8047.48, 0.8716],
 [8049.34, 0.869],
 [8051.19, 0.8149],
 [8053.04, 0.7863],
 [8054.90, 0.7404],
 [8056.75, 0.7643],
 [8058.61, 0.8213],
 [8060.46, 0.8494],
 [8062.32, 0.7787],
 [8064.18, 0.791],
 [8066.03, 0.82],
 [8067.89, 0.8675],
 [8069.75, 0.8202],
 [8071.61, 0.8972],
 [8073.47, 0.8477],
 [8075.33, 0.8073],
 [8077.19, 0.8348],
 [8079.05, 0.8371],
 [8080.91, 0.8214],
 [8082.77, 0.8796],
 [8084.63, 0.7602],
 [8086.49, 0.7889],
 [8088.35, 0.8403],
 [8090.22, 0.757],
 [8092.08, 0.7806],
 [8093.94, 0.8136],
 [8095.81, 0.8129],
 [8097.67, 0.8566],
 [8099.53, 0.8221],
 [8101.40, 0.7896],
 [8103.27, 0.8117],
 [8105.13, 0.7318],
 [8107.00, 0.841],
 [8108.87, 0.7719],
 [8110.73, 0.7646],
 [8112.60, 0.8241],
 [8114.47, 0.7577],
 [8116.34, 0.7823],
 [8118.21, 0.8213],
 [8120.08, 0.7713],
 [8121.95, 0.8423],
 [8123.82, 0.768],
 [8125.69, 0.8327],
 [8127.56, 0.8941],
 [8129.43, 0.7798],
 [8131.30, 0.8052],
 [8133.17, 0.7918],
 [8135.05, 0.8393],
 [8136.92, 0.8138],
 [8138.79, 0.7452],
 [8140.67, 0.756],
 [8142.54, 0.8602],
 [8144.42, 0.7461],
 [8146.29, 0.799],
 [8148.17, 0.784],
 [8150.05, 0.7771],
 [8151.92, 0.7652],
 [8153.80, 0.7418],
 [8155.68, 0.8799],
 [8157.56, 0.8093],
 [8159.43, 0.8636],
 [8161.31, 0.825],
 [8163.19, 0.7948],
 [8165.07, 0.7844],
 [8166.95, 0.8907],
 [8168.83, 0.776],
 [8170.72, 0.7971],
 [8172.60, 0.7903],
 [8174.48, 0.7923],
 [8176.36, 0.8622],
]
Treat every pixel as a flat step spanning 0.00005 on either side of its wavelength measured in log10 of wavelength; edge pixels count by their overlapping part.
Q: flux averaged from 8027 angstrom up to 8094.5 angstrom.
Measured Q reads 0.831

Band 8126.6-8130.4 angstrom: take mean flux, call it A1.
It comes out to 0.838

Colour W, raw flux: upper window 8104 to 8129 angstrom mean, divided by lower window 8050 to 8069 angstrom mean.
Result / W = 0.99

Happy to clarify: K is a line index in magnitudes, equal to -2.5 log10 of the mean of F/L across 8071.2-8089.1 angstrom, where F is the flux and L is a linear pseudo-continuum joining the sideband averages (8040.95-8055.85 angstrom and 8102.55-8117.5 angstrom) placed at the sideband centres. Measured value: -0.03 mag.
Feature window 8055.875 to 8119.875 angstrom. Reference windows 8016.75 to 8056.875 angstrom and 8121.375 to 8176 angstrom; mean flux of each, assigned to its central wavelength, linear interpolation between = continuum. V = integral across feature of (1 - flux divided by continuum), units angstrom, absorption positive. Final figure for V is 1.5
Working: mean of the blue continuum 0.849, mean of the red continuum 0.805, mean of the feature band 0.81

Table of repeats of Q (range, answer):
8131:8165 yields 0.799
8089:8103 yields 0.805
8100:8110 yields 0.79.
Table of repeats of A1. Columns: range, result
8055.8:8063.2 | 0.804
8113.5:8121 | 0.783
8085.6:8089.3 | 0.814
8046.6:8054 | 0.834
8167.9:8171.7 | 0.785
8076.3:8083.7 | 0.844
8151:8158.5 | 0.799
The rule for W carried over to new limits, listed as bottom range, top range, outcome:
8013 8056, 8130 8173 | 0.94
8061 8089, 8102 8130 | 0.97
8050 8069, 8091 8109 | 1.00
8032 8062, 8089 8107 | 0.97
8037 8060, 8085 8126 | 0.96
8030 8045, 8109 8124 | 0.94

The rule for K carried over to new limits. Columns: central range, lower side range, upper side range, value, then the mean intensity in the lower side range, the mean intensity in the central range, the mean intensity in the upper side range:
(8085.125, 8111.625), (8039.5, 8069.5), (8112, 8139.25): 0.02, 0.824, 0.798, 0.806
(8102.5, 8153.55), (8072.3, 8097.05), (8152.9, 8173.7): 0.03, 0.815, 0.795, 0.814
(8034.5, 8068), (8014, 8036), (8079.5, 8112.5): 0.02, 0.865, 0.825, 0.804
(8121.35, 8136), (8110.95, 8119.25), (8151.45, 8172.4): -0.03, 0.793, 0.819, 0.812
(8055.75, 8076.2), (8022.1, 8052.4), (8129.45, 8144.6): 0.02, 0.861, 0.824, 0.796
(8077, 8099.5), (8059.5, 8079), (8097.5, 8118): 0.00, 0.831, 0.815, 0.794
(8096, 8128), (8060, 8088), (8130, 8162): 0.01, 0.827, 0.804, 0.8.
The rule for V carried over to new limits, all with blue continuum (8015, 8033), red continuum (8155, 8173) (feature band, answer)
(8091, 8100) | 0.3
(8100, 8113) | 0.8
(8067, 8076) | 0.1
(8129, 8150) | 1.0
